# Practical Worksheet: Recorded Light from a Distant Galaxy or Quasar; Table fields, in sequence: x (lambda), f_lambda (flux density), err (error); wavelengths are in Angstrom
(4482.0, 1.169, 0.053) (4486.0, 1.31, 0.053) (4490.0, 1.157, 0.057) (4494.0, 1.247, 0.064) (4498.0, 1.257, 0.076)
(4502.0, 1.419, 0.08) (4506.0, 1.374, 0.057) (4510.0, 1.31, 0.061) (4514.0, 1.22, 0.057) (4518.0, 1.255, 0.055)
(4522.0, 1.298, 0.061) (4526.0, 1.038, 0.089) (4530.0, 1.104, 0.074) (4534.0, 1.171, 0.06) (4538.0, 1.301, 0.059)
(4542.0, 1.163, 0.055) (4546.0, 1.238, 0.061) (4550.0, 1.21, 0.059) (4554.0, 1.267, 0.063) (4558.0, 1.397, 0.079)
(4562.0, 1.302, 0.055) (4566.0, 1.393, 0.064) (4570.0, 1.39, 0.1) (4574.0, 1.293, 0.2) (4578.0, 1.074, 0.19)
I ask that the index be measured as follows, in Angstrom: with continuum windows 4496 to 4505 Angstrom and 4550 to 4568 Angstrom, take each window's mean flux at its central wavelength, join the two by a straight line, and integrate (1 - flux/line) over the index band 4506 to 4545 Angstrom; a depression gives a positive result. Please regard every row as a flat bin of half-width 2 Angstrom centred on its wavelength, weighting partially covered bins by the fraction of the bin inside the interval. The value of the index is 3.5 Angstrom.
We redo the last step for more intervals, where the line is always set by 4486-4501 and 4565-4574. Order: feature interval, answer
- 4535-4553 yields 1.37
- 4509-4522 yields 0.18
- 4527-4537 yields 1.26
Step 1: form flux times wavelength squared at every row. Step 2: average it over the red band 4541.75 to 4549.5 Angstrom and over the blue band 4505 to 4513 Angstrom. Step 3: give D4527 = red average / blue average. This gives 0.93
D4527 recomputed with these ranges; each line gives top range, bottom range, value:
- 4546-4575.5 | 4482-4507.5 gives 1.06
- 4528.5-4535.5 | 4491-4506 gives 0.88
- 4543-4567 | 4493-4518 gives 1.01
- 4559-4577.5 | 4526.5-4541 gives 1.15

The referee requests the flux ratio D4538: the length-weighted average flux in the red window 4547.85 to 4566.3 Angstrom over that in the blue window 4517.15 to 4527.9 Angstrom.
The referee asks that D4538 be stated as 1.10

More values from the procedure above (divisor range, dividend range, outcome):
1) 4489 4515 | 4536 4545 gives 0.96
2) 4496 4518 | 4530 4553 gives 0.92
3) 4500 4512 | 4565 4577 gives 0.97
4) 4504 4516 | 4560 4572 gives 1.05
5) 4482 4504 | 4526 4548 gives 0.93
